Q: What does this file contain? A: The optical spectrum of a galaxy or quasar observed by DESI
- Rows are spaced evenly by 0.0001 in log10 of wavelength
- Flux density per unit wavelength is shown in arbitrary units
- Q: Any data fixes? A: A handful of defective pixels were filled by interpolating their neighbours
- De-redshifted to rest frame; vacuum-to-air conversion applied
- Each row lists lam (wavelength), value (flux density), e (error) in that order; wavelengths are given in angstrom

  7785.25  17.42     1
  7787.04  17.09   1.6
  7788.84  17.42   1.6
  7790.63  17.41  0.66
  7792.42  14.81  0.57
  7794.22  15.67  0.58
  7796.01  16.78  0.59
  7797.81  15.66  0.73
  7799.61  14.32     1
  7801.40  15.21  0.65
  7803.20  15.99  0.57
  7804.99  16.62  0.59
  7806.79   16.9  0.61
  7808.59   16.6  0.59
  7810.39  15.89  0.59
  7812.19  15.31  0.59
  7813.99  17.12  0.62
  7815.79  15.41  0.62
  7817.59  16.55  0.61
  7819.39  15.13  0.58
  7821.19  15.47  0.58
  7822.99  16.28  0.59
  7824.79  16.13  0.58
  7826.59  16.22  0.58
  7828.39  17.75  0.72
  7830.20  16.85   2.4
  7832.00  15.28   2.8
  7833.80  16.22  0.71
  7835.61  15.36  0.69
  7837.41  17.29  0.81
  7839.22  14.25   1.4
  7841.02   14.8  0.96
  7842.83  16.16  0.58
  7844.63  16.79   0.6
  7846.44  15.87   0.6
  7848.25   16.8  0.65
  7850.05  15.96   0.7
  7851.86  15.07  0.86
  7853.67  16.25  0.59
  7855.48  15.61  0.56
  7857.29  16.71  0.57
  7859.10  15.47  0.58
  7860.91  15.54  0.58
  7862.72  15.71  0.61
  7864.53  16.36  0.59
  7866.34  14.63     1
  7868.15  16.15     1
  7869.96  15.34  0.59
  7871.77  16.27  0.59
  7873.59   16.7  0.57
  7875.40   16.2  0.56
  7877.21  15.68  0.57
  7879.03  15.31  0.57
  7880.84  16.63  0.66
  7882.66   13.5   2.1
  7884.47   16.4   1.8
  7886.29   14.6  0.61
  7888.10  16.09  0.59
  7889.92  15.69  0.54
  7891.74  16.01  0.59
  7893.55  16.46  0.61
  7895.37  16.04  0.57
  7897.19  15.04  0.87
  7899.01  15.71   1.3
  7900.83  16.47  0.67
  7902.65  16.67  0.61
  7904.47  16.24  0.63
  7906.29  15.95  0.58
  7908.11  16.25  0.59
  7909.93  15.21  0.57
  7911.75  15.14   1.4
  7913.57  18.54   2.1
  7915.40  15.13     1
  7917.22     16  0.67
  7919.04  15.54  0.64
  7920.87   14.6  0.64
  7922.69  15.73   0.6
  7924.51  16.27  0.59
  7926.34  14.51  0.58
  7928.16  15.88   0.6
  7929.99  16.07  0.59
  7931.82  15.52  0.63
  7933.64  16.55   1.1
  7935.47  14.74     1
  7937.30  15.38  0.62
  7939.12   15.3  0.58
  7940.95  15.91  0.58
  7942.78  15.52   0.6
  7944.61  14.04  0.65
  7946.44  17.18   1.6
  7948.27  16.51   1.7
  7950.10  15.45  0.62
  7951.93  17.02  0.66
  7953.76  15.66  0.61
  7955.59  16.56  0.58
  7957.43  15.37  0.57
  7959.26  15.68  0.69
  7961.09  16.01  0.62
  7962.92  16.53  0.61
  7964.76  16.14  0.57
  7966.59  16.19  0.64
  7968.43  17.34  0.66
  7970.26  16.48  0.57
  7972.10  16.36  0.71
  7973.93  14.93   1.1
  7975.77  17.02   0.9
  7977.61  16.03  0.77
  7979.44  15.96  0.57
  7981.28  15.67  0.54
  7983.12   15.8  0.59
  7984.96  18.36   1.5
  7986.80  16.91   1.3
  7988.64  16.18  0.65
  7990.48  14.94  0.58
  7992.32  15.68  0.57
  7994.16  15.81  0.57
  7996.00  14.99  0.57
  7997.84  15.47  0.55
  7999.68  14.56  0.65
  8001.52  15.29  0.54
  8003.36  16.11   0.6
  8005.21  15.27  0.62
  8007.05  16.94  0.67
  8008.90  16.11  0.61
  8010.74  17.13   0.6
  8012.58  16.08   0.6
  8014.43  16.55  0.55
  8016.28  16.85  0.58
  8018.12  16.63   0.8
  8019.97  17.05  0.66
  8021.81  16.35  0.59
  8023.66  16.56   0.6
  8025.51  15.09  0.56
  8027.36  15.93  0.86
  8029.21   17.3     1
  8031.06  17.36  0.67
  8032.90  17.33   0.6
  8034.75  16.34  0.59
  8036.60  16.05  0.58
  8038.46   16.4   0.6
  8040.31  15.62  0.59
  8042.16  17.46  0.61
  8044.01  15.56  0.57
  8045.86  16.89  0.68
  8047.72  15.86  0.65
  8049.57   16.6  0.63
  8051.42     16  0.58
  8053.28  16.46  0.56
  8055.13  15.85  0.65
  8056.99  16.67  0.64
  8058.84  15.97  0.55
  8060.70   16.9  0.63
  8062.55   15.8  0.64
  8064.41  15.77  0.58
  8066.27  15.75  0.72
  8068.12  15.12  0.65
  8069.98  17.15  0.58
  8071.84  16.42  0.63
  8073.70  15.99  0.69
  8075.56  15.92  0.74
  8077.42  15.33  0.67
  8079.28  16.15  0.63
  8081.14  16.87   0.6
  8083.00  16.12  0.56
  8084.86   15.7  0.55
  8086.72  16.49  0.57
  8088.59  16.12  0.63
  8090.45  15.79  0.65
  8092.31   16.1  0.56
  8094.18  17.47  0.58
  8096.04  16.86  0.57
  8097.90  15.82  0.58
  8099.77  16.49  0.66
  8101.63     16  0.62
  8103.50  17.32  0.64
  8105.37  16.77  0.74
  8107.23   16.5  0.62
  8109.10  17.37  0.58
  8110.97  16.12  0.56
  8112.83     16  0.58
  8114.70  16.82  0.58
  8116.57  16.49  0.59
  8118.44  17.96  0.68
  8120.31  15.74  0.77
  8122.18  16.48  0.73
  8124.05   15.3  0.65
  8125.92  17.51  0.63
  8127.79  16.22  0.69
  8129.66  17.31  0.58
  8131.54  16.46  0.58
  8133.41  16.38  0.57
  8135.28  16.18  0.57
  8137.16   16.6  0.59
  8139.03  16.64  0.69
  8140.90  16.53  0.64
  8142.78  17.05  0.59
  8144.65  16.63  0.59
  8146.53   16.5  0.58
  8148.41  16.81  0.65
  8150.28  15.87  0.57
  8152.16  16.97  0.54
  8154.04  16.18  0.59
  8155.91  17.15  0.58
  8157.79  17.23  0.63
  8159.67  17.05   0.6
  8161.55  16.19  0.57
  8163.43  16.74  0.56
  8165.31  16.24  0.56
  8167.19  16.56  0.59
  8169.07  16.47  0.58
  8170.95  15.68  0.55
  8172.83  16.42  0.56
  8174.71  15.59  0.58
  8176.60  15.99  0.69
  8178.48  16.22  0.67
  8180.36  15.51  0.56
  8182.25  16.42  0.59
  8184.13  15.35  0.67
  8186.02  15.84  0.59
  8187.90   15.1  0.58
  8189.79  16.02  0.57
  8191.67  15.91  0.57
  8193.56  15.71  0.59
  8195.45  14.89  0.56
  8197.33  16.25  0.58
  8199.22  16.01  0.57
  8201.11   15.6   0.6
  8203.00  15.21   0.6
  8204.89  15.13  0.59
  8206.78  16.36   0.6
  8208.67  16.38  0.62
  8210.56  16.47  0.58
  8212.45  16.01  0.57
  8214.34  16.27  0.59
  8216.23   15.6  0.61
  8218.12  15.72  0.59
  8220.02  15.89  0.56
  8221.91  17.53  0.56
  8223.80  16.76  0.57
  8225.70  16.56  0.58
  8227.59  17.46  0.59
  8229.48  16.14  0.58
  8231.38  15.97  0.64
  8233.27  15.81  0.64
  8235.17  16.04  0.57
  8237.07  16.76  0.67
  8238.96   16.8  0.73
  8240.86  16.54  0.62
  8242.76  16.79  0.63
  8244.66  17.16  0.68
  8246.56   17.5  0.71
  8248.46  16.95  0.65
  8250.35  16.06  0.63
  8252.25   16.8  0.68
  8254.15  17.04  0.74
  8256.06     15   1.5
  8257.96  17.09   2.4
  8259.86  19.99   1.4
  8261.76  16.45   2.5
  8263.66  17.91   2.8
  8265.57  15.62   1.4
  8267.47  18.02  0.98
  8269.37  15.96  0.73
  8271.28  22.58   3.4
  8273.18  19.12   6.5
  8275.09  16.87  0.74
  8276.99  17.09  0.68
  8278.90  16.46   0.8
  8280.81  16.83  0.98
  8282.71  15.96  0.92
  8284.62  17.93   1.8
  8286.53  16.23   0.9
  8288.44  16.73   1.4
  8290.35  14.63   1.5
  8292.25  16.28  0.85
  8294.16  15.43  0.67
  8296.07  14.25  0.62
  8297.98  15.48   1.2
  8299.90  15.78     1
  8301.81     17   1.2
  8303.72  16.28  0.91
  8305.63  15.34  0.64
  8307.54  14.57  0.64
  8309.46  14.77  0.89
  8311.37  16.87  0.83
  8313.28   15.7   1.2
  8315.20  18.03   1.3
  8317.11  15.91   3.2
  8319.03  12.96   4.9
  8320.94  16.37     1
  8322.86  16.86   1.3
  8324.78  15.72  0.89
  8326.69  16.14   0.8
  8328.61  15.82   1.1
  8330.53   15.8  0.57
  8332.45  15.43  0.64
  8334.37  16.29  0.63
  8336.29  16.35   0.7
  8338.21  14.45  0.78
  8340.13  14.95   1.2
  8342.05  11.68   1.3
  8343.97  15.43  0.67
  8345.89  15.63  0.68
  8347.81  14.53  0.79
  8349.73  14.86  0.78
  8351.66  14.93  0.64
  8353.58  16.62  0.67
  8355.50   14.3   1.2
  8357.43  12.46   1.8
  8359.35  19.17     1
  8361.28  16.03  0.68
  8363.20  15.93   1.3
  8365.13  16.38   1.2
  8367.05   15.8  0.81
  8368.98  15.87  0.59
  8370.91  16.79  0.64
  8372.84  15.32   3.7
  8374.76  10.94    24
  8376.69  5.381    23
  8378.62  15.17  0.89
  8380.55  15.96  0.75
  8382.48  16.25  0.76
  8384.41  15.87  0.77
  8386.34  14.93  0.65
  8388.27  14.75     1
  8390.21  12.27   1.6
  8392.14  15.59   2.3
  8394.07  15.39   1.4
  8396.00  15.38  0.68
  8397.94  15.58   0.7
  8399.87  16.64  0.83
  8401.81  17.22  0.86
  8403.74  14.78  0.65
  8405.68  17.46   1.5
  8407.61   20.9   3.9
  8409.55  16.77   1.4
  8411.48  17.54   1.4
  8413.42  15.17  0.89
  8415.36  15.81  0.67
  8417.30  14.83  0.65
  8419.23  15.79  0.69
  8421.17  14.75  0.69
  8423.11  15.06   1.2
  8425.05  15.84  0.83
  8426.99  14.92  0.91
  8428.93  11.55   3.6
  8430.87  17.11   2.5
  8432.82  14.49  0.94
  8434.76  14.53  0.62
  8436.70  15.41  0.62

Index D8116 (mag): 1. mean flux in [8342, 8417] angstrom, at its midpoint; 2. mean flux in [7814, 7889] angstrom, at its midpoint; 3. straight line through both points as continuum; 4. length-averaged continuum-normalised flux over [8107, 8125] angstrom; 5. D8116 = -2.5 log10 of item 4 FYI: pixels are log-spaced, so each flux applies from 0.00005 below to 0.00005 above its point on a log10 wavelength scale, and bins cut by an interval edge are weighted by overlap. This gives -0.06 mag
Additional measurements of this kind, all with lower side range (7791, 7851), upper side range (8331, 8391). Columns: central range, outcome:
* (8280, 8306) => -0.07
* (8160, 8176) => -0.07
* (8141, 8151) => -0.09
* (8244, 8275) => -0.16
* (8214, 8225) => -0.08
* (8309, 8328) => -0.07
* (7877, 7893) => 0.02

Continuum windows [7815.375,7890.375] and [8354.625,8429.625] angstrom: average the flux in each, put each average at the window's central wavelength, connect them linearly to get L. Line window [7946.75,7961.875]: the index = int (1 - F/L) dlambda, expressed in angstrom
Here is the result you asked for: -0.3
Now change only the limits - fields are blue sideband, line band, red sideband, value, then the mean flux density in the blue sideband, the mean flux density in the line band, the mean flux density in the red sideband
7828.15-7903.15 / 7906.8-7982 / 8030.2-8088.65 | 0.59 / 15.9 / 15.9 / 16.3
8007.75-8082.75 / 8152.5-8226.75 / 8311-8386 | -1.44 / 16.3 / 16.1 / 15.2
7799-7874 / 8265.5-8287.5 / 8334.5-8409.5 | -2.99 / 16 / 17.5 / 15.2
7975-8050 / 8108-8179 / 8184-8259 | -1.25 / 16.2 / 16.5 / 16.2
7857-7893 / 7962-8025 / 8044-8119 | -0.39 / 15.7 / 16.2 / 16.3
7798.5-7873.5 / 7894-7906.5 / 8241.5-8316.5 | 0.01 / 15.9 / 16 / 16.7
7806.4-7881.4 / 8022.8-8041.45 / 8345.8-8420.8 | -0.74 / 16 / 16.4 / 15.4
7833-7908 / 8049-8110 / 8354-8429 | -2.48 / 15.9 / 16.3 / 15.4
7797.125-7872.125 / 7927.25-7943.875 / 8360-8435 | 0.20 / 15.9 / 15.6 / 15.3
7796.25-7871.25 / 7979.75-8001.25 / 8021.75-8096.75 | 0.44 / 15.9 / 15.8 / 16.3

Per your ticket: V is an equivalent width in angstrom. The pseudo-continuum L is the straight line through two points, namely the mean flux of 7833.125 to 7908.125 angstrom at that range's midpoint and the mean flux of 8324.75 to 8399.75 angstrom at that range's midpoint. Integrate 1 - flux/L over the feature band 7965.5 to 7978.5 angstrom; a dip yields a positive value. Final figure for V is -0.5 angstrom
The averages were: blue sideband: 15.9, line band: 16.3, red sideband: 15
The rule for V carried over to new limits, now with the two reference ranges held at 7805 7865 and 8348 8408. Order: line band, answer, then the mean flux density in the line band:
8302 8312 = -0.18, 15.6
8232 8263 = -2.72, 16.8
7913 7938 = 0.31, 15.7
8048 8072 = -0.70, 16.2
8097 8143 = -2.73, 16.6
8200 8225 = -0.94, 16.1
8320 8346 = -0.28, 15.5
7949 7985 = -0.75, 16.2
